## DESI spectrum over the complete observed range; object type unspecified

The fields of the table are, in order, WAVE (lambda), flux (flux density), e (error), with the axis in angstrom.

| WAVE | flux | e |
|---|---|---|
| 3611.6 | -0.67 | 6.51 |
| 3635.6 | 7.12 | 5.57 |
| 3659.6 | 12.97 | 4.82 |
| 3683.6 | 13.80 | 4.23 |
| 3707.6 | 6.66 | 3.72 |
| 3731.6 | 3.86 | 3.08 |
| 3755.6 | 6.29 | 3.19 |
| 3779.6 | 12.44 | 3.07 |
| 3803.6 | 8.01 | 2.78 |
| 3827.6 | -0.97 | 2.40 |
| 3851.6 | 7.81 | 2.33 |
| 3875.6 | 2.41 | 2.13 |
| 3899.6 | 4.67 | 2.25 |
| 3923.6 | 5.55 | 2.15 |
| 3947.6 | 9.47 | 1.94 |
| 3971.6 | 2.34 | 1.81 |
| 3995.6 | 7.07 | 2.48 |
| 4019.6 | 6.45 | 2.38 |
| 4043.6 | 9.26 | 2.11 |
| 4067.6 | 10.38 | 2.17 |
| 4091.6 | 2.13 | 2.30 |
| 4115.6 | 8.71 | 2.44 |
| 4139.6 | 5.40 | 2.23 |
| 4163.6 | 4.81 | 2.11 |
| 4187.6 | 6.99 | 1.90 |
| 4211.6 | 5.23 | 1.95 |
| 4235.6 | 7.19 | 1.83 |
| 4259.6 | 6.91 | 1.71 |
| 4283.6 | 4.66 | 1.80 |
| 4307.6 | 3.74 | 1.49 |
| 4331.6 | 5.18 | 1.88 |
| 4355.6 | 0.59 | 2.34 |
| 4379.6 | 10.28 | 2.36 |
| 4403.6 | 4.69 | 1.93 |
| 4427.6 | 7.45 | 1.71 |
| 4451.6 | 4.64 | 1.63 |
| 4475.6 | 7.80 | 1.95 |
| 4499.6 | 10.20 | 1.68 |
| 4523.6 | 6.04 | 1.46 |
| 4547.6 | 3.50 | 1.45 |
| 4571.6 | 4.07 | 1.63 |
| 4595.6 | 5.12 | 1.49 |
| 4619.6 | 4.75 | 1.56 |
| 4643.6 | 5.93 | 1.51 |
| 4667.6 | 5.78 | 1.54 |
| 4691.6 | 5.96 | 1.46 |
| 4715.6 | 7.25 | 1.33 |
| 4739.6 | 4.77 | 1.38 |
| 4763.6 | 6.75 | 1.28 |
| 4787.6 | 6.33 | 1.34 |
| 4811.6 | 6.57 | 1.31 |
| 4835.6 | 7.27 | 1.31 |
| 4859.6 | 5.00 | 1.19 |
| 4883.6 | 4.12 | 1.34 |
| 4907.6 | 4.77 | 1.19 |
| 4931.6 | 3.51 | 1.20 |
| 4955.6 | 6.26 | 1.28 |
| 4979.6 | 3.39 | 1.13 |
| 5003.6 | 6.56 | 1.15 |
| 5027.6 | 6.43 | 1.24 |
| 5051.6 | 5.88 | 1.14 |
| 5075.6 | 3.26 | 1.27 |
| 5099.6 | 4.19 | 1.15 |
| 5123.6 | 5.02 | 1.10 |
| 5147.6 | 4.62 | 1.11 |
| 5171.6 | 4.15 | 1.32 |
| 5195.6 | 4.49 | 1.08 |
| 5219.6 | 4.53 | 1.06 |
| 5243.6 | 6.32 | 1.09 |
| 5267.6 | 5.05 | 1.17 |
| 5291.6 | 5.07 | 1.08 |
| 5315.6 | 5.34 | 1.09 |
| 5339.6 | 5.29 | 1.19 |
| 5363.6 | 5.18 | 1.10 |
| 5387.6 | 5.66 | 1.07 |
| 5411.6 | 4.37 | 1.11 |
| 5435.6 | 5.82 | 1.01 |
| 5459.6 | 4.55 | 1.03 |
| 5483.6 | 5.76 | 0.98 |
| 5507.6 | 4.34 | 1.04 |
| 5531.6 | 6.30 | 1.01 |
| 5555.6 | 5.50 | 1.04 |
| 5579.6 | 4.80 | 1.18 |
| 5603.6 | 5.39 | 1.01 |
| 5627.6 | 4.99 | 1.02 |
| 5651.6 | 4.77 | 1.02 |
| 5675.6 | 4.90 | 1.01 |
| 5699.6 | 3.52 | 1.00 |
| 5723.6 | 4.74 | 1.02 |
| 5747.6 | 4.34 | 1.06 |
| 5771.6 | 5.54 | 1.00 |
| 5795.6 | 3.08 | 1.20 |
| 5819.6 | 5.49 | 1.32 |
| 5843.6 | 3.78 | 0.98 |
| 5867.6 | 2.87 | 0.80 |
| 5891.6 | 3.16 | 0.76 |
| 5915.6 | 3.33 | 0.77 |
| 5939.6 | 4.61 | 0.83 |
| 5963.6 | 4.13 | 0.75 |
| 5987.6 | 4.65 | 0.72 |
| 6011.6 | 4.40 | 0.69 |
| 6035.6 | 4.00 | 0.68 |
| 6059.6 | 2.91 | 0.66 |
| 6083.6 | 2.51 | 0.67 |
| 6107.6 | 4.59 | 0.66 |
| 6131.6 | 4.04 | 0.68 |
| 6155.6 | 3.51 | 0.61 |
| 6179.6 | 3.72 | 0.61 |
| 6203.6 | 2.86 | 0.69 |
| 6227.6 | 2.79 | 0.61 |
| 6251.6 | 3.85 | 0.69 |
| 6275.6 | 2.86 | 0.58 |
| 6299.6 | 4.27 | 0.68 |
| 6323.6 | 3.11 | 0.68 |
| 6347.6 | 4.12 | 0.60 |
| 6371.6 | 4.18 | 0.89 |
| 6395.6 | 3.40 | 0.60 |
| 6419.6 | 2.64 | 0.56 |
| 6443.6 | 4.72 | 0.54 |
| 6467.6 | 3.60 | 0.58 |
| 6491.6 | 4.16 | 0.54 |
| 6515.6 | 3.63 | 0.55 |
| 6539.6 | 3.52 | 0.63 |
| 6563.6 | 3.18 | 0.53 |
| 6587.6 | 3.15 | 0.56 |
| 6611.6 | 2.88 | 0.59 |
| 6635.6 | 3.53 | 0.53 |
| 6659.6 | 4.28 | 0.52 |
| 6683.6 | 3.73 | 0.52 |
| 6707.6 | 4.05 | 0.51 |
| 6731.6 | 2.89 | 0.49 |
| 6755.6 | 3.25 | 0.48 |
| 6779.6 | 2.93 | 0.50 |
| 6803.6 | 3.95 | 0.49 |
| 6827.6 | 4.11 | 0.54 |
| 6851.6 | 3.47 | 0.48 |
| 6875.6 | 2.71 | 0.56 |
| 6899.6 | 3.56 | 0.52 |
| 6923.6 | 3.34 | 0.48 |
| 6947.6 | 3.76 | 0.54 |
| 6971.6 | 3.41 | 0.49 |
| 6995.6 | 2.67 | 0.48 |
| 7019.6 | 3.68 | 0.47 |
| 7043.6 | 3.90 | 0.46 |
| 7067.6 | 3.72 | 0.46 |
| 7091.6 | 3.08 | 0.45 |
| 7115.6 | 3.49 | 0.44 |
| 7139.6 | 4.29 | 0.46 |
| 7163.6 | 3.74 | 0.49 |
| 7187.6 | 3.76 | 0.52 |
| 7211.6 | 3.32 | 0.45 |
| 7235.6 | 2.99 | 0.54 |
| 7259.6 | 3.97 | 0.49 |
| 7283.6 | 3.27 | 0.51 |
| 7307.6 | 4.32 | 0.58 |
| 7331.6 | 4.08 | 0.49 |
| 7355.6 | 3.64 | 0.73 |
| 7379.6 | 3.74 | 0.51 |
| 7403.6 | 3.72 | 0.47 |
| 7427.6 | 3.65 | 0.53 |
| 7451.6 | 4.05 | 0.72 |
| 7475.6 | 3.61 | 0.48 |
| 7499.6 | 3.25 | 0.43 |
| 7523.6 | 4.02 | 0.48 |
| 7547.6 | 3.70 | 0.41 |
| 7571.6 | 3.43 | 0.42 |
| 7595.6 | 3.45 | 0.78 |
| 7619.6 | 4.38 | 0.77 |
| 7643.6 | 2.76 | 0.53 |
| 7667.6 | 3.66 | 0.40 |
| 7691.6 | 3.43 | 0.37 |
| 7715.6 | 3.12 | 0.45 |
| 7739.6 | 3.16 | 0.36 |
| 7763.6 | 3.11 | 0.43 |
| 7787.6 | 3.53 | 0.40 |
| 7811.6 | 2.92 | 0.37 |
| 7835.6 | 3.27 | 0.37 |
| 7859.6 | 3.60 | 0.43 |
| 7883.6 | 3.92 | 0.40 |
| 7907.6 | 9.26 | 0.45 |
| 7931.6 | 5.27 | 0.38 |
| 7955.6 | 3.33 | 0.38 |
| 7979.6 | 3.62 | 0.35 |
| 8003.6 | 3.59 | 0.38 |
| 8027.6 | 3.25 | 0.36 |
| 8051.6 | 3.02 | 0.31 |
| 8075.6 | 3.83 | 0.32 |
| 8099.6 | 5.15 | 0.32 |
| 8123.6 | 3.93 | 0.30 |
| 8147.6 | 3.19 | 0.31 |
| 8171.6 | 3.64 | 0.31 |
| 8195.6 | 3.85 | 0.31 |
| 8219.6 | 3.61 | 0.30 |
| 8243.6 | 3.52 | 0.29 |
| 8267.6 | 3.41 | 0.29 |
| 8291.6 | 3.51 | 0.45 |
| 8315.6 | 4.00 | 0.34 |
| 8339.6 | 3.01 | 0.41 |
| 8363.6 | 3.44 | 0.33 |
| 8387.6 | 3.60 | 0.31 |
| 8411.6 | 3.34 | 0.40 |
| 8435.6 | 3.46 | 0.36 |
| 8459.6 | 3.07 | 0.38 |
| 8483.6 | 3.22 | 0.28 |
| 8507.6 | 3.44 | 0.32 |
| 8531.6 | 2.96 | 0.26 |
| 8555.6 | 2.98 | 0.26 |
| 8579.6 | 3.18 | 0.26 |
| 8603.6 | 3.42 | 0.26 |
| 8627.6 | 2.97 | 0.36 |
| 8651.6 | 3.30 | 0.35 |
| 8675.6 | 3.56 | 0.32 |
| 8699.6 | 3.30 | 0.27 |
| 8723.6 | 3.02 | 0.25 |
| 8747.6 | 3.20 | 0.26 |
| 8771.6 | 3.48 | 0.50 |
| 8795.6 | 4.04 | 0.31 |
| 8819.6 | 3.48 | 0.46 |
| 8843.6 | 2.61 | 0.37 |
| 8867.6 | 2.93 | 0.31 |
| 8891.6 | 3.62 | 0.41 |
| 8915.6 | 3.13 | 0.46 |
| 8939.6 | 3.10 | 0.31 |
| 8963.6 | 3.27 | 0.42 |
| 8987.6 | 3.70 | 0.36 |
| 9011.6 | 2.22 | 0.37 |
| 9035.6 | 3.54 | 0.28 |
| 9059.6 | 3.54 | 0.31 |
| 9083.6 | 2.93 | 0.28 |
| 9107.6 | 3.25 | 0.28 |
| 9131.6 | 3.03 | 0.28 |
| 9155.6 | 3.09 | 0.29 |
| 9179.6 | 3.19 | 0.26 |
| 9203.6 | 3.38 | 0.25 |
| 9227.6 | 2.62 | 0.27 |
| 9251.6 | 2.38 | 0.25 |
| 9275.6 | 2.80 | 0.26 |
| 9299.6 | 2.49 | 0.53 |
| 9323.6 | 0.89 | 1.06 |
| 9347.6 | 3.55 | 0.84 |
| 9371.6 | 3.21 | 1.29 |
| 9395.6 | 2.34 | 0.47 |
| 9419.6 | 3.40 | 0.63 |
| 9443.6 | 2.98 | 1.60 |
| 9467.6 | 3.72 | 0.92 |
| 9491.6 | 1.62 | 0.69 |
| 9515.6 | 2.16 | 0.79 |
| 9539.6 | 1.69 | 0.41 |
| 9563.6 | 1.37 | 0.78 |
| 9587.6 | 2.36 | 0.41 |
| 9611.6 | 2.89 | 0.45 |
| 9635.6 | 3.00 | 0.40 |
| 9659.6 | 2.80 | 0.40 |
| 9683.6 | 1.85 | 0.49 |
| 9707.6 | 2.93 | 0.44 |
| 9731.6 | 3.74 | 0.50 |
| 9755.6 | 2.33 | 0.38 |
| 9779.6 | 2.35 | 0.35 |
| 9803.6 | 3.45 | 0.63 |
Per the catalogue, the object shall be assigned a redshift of 0.20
